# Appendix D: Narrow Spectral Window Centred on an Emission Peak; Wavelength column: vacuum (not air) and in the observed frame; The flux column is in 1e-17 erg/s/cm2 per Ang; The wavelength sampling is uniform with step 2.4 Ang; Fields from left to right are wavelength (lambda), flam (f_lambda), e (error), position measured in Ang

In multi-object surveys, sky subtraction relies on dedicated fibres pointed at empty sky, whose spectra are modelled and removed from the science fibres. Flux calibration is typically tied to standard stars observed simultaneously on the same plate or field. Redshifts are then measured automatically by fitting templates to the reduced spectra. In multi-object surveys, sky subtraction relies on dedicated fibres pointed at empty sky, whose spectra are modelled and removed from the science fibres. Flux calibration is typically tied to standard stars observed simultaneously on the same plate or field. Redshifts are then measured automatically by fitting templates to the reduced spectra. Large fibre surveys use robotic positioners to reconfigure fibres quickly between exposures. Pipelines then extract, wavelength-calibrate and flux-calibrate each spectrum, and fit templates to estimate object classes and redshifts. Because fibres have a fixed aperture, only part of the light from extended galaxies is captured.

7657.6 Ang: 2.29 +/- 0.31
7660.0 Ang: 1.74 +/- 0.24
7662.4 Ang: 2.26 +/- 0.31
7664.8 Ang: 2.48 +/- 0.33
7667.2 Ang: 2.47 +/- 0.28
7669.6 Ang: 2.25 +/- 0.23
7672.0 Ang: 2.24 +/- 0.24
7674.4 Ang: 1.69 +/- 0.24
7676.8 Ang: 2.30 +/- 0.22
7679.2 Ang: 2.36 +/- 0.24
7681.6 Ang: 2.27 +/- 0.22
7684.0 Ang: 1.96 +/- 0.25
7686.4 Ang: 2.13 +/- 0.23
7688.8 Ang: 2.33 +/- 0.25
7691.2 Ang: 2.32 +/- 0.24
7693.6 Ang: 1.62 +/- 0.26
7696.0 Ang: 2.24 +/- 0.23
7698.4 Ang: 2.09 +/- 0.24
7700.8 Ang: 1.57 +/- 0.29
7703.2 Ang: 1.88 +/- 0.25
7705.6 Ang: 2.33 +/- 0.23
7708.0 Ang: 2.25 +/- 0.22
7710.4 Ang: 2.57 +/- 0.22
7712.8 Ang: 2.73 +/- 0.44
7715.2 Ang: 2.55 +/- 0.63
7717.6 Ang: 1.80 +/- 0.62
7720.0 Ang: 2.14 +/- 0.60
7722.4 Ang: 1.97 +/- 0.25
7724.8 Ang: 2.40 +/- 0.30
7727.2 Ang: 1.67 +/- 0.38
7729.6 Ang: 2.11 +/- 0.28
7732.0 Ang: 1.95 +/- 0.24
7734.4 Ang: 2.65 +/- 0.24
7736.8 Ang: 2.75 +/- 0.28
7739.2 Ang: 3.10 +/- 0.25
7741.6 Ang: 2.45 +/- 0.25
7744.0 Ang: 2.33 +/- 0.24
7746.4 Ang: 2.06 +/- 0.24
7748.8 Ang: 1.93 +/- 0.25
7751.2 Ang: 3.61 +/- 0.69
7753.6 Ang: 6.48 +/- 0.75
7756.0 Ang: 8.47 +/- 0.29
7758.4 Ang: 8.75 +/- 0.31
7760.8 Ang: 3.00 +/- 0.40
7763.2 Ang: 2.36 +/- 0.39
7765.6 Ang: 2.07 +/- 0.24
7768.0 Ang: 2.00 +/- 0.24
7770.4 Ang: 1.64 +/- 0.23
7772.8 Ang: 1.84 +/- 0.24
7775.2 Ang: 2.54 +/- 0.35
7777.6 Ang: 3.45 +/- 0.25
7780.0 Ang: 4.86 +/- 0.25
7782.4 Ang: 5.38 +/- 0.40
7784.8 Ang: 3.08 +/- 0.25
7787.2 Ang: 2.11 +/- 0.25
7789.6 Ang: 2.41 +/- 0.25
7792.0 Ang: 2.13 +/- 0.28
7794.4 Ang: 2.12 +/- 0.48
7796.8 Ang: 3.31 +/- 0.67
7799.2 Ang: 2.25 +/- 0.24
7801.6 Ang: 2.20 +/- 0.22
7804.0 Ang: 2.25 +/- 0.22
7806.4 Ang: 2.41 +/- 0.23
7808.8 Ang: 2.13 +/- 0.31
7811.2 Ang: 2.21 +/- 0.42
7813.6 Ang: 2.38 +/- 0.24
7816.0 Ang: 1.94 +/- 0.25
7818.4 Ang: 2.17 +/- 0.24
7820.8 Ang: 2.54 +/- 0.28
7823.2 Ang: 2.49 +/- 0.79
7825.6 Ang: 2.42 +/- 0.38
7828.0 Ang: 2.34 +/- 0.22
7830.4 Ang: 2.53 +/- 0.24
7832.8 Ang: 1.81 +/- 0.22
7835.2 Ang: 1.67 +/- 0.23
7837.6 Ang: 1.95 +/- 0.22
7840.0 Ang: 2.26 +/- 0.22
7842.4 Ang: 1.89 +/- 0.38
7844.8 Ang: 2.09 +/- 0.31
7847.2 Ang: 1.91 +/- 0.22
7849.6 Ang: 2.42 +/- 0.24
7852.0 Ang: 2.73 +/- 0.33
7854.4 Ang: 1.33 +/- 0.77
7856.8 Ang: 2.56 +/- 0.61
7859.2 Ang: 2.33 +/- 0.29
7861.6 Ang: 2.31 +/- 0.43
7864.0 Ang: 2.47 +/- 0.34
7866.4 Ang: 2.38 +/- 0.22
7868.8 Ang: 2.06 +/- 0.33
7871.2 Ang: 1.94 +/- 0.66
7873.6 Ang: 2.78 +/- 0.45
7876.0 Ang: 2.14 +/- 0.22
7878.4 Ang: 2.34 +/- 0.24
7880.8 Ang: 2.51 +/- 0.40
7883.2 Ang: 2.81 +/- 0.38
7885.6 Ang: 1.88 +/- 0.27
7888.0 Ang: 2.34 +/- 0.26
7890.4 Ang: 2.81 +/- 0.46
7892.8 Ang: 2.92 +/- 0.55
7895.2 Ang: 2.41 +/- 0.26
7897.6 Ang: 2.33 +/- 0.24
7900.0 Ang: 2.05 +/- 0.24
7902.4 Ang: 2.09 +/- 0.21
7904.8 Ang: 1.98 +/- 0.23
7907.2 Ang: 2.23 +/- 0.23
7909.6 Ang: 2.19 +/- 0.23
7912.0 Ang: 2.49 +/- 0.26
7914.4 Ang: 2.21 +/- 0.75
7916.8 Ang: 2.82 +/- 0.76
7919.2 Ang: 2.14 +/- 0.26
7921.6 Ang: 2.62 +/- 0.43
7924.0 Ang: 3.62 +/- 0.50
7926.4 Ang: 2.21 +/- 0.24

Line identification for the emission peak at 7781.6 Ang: [N II] 6583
